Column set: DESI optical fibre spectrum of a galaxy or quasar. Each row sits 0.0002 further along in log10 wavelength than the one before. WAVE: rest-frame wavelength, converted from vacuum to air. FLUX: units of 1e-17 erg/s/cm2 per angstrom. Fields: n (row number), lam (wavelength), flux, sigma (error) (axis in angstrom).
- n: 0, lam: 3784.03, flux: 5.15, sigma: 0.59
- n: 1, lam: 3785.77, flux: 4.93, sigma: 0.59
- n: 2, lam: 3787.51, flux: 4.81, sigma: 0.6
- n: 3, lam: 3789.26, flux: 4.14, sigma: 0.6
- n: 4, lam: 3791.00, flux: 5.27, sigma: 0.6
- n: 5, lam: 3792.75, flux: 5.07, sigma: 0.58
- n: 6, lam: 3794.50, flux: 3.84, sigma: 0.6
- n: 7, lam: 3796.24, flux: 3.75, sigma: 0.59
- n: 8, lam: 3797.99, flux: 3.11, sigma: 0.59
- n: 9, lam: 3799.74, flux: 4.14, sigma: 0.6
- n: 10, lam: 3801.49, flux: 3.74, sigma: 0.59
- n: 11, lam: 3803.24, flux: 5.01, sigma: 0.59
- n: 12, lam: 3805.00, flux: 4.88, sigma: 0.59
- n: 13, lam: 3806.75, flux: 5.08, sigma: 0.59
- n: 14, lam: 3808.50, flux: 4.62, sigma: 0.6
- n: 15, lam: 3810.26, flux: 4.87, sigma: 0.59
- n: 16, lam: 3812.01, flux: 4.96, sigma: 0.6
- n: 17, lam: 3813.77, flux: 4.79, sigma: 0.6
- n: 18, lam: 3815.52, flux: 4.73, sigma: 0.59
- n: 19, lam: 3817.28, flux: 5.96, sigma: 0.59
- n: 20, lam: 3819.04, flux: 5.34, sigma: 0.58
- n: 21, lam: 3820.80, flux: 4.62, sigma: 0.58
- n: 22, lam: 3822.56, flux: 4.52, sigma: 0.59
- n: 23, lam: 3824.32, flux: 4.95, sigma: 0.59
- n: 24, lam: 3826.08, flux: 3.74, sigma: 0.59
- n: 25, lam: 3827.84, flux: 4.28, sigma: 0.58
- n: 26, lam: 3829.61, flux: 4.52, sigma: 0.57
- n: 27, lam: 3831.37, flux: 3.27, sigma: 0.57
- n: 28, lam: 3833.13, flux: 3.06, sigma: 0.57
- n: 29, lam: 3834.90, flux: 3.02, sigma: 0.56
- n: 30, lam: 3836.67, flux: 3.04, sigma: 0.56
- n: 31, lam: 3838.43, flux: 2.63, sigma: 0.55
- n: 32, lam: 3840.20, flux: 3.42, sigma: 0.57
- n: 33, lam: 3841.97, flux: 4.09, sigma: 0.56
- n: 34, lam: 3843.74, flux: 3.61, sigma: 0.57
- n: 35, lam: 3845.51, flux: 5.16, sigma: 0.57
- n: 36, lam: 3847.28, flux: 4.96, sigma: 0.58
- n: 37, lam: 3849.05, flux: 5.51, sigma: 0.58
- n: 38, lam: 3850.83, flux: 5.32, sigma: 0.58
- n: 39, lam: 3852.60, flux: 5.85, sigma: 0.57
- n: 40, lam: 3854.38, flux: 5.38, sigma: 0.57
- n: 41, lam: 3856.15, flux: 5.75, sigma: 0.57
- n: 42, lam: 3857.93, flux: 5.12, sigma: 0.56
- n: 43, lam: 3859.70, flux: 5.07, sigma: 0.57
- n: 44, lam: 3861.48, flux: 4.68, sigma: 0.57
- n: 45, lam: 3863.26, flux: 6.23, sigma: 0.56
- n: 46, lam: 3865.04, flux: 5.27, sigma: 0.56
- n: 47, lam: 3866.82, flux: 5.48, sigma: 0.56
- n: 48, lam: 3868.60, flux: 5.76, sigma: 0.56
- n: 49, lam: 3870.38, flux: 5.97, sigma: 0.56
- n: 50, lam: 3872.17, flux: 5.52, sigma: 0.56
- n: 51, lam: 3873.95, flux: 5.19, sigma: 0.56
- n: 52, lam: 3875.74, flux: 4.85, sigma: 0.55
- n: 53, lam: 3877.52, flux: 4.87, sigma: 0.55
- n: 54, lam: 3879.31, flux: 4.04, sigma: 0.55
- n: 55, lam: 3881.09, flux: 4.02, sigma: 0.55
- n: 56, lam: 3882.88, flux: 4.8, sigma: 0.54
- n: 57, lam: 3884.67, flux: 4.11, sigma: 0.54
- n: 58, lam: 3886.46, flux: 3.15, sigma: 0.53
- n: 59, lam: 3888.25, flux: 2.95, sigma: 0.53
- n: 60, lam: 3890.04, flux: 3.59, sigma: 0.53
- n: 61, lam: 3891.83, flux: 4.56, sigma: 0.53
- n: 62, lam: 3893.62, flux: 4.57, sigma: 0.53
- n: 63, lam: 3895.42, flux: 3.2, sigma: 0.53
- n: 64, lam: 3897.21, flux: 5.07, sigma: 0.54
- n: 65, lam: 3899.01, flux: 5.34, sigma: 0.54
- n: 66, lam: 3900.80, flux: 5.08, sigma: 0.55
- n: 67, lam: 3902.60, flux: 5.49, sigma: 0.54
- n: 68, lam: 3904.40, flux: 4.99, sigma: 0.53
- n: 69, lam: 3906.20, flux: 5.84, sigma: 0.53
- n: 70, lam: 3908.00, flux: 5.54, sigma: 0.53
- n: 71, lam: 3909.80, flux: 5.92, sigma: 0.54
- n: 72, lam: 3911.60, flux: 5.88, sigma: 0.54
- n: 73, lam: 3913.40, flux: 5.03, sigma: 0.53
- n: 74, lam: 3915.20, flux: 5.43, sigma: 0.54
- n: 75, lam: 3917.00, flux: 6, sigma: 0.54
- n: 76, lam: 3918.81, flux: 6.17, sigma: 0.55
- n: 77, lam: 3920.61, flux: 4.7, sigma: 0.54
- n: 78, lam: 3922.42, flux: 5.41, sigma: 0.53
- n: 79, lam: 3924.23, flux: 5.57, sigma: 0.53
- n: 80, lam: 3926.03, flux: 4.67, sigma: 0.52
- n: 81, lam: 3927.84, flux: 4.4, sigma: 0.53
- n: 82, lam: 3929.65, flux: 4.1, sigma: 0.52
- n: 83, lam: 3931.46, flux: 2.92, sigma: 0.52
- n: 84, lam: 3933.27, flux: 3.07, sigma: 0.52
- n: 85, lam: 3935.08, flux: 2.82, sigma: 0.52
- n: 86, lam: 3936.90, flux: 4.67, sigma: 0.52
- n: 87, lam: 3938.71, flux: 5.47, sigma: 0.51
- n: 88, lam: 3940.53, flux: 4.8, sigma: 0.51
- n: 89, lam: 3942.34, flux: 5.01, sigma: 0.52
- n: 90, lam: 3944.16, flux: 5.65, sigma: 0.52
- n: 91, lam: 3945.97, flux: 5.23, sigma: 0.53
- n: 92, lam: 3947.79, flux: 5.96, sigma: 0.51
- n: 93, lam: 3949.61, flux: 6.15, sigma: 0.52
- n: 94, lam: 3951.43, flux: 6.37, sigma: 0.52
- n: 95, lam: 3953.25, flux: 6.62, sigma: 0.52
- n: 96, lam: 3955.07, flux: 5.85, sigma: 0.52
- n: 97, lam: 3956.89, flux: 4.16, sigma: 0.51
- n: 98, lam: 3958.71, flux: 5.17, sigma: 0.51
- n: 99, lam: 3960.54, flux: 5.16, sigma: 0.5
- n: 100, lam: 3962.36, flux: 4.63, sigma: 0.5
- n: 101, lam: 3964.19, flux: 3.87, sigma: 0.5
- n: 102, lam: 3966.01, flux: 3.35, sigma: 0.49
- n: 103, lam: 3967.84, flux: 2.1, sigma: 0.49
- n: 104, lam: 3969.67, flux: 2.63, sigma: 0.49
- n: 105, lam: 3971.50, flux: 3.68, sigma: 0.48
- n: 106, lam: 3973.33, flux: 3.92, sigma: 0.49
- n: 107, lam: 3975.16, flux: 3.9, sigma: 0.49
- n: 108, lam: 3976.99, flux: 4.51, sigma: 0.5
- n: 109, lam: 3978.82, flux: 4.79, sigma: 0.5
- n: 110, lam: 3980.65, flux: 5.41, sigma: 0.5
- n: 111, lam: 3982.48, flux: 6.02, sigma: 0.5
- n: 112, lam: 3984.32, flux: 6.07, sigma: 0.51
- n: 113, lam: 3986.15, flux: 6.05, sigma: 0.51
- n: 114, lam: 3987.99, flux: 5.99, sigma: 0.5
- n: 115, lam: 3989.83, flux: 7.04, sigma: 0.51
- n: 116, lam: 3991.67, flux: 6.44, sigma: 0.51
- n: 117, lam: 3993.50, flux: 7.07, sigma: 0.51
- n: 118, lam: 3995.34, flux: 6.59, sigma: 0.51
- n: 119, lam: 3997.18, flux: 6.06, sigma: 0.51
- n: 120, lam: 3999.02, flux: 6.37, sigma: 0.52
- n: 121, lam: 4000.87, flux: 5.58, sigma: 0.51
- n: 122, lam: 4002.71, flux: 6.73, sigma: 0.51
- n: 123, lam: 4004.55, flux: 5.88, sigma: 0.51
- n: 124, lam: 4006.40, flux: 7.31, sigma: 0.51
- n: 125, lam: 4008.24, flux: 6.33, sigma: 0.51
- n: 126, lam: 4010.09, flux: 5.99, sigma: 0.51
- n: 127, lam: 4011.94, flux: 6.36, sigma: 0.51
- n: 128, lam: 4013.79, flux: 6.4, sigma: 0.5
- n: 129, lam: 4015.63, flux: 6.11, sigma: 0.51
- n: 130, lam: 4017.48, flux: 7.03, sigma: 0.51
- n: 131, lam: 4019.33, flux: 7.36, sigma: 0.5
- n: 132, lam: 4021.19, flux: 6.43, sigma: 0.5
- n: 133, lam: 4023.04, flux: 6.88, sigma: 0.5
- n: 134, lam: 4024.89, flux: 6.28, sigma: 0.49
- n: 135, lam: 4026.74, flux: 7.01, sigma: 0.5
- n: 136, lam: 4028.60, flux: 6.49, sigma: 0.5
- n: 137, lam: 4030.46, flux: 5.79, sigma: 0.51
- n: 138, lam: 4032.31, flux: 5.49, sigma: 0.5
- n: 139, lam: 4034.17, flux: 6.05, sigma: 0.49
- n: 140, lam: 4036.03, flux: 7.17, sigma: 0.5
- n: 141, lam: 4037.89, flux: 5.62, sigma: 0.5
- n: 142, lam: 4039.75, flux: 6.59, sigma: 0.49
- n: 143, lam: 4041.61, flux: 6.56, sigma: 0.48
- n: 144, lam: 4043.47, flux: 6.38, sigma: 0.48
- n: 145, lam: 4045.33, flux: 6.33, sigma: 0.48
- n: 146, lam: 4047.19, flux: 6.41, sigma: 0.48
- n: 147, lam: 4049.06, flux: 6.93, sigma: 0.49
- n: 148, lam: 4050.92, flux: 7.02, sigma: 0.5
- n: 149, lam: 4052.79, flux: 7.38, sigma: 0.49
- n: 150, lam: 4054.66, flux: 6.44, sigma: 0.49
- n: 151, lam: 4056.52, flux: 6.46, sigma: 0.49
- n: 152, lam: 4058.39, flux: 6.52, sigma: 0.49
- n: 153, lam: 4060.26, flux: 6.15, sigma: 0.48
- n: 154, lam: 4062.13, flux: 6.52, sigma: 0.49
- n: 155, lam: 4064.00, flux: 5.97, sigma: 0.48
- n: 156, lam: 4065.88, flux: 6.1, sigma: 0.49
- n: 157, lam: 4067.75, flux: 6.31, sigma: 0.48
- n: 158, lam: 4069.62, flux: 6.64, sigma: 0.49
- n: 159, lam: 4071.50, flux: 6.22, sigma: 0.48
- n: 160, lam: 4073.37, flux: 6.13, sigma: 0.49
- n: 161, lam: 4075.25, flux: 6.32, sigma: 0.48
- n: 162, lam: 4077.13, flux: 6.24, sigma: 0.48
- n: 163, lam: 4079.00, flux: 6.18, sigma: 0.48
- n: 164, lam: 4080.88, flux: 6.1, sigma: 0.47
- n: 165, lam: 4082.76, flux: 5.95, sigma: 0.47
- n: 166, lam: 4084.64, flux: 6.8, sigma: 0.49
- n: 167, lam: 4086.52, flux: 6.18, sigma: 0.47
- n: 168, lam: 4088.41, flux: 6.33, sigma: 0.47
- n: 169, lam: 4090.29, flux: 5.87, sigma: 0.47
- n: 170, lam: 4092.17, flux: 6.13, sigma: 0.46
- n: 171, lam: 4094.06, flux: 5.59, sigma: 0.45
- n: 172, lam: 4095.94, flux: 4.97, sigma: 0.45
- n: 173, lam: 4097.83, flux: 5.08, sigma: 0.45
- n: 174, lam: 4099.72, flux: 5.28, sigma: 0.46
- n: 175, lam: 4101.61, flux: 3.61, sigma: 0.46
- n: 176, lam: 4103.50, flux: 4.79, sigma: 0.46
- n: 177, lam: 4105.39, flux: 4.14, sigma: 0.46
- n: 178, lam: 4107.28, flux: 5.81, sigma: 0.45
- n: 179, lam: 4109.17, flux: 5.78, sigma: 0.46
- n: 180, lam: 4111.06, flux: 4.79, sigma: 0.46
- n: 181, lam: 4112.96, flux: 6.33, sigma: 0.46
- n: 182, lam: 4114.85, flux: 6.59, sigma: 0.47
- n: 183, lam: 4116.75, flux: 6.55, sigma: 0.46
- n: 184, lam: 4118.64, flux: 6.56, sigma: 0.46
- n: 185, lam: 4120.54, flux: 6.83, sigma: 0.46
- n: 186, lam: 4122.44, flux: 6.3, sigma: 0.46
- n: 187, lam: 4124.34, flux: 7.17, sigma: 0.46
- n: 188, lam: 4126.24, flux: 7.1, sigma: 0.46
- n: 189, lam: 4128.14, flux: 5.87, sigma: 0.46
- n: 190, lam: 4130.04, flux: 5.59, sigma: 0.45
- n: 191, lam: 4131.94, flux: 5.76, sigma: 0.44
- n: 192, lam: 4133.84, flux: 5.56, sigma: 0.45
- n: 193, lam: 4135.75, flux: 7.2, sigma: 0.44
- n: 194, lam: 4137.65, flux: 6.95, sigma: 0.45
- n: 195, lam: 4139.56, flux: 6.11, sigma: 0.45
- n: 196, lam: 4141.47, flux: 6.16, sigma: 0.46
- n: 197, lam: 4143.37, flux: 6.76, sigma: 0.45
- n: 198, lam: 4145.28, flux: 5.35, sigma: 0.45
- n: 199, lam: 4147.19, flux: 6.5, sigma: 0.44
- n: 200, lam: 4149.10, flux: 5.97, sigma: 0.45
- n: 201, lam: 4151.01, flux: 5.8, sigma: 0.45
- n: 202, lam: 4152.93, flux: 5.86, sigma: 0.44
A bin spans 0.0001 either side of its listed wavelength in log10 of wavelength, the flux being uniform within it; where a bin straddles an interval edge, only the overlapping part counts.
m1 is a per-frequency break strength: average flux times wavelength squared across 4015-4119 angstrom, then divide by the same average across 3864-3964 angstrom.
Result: 1.34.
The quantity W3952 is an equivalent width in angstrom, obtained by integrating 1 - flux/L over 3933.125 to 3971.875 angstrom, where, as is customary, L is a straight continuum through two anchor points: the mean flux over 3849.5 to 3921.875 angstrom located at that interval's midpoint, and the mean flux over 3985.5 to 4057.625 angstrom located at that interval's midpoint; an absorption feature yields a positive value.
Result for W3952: 7.0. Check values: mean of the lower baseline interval 5.05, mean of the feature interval 4.7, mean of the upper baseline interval 6.47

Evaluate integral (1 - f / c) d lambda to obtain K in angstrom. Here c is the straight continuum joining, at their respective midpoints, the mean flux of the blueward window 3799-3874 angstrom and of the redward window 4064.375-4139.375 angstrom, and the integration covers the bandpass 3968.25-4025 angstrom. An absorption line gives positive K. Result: -3.9 angstrom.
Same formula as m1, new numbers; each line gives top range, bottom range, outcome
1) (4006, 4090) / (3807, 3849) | 1.67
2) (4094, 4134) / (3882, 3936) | 1.36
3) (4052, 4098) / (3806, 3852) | 1.60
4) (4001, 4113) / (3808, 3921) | 1.42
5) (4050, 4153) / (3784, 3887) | 1.50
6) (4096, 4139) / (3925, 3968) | 1.35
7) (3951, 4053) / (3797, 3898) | 1.39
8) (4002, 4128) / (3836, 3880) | 1.40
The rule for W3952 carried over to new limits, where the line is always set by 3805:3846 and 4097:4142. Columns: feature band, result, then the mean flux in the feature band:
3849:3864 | -3.28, 5.42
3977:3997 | -3.44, 6.07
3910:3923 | -2.06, 5.54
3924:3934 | 1.67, 4.04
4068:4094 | -2.37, 6.22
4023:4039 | -2.54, 6.28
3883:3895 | 2.00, 3.86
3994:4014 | -4.06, 6.34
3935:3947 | -0.08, 4.95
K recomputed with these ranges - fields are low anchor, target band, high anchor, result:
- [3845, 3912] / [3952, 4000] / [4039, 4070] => 5.77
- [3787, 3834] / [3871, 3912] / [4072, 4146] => 1.46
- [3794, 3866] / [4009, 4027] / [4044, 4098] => -2.07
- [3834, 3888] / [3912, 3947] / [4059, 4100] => 2.14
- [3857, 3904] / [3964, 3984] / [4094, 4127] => 4.19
